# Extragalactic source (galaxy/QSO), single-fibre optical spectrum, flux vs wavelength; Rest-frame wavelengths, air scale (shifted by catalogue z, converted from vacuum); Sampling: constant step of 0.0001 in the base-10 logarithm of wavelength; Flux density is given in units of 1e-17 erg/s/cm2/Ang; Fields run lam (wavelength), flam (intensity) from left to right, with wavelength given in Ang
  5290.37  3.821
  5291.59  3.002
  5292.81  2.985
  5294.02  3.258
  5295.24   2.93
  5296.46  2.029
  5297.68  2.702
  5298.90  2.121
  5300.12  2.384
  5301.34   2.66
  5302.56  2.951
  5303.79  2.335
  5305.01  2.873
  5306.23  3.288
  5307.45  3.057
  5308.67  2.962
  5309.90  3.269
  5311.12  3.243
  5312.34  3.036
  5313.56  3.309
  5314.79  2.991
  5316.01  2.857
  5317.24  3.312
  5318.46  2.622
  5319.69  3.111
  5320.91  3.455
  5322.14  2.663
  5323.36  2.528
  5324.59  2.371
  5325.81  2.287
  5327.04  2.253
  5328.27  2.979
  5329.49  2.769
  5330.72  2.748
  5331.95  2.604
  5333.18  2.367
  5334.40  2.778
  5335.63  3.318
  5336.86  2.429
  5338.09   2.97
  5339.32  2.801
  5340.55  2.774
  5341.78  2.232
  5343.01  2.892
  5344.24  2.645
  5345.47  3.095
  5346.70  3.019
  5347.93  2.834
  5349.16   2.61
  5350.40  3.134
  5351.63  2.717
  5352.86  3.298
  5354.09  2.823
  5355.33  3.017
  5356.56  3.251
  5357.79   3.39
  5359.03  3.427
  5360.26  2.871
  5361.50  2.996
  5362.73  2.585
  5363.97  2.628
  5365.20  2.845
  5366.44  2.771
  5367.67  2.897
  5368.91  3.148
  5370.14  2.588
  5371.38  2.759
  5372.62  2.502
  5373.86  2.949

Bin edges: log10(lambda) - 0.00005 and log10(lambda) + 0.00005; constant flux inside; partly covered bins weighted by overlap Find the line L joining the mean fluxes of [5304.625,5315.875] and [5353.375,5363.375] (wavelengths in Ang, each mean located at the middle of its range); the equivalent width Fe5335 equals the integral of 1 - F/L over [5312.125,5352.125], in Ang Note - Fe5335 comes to 3.63 Ang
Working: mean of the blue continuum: 3.11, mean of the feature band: 2.8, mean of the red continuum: 3.04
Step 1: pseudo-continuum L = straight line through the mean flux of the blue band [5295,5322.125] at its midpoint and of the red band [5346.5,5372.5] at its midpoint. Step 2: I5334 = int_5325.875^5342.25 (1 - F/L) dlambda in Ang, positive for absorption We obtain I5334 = 1.2 Ang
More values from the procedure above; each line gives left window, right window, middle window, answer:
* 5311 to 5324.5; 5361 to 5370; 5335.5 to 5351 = 0.5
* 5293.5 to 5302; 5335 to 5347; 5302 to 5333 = -2.1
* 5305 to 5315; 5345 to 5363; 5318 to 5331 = 1.6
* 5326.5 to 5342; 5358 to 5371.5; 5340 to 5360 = -1.0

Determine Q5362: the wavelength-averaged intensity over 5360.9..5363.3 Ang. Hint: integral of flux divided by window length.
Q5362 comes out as 2.8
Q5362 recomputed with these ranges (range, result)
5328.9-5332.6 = 2.7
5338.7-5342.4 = 2.6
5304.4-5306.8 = 3.08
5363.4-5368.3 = 2.79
